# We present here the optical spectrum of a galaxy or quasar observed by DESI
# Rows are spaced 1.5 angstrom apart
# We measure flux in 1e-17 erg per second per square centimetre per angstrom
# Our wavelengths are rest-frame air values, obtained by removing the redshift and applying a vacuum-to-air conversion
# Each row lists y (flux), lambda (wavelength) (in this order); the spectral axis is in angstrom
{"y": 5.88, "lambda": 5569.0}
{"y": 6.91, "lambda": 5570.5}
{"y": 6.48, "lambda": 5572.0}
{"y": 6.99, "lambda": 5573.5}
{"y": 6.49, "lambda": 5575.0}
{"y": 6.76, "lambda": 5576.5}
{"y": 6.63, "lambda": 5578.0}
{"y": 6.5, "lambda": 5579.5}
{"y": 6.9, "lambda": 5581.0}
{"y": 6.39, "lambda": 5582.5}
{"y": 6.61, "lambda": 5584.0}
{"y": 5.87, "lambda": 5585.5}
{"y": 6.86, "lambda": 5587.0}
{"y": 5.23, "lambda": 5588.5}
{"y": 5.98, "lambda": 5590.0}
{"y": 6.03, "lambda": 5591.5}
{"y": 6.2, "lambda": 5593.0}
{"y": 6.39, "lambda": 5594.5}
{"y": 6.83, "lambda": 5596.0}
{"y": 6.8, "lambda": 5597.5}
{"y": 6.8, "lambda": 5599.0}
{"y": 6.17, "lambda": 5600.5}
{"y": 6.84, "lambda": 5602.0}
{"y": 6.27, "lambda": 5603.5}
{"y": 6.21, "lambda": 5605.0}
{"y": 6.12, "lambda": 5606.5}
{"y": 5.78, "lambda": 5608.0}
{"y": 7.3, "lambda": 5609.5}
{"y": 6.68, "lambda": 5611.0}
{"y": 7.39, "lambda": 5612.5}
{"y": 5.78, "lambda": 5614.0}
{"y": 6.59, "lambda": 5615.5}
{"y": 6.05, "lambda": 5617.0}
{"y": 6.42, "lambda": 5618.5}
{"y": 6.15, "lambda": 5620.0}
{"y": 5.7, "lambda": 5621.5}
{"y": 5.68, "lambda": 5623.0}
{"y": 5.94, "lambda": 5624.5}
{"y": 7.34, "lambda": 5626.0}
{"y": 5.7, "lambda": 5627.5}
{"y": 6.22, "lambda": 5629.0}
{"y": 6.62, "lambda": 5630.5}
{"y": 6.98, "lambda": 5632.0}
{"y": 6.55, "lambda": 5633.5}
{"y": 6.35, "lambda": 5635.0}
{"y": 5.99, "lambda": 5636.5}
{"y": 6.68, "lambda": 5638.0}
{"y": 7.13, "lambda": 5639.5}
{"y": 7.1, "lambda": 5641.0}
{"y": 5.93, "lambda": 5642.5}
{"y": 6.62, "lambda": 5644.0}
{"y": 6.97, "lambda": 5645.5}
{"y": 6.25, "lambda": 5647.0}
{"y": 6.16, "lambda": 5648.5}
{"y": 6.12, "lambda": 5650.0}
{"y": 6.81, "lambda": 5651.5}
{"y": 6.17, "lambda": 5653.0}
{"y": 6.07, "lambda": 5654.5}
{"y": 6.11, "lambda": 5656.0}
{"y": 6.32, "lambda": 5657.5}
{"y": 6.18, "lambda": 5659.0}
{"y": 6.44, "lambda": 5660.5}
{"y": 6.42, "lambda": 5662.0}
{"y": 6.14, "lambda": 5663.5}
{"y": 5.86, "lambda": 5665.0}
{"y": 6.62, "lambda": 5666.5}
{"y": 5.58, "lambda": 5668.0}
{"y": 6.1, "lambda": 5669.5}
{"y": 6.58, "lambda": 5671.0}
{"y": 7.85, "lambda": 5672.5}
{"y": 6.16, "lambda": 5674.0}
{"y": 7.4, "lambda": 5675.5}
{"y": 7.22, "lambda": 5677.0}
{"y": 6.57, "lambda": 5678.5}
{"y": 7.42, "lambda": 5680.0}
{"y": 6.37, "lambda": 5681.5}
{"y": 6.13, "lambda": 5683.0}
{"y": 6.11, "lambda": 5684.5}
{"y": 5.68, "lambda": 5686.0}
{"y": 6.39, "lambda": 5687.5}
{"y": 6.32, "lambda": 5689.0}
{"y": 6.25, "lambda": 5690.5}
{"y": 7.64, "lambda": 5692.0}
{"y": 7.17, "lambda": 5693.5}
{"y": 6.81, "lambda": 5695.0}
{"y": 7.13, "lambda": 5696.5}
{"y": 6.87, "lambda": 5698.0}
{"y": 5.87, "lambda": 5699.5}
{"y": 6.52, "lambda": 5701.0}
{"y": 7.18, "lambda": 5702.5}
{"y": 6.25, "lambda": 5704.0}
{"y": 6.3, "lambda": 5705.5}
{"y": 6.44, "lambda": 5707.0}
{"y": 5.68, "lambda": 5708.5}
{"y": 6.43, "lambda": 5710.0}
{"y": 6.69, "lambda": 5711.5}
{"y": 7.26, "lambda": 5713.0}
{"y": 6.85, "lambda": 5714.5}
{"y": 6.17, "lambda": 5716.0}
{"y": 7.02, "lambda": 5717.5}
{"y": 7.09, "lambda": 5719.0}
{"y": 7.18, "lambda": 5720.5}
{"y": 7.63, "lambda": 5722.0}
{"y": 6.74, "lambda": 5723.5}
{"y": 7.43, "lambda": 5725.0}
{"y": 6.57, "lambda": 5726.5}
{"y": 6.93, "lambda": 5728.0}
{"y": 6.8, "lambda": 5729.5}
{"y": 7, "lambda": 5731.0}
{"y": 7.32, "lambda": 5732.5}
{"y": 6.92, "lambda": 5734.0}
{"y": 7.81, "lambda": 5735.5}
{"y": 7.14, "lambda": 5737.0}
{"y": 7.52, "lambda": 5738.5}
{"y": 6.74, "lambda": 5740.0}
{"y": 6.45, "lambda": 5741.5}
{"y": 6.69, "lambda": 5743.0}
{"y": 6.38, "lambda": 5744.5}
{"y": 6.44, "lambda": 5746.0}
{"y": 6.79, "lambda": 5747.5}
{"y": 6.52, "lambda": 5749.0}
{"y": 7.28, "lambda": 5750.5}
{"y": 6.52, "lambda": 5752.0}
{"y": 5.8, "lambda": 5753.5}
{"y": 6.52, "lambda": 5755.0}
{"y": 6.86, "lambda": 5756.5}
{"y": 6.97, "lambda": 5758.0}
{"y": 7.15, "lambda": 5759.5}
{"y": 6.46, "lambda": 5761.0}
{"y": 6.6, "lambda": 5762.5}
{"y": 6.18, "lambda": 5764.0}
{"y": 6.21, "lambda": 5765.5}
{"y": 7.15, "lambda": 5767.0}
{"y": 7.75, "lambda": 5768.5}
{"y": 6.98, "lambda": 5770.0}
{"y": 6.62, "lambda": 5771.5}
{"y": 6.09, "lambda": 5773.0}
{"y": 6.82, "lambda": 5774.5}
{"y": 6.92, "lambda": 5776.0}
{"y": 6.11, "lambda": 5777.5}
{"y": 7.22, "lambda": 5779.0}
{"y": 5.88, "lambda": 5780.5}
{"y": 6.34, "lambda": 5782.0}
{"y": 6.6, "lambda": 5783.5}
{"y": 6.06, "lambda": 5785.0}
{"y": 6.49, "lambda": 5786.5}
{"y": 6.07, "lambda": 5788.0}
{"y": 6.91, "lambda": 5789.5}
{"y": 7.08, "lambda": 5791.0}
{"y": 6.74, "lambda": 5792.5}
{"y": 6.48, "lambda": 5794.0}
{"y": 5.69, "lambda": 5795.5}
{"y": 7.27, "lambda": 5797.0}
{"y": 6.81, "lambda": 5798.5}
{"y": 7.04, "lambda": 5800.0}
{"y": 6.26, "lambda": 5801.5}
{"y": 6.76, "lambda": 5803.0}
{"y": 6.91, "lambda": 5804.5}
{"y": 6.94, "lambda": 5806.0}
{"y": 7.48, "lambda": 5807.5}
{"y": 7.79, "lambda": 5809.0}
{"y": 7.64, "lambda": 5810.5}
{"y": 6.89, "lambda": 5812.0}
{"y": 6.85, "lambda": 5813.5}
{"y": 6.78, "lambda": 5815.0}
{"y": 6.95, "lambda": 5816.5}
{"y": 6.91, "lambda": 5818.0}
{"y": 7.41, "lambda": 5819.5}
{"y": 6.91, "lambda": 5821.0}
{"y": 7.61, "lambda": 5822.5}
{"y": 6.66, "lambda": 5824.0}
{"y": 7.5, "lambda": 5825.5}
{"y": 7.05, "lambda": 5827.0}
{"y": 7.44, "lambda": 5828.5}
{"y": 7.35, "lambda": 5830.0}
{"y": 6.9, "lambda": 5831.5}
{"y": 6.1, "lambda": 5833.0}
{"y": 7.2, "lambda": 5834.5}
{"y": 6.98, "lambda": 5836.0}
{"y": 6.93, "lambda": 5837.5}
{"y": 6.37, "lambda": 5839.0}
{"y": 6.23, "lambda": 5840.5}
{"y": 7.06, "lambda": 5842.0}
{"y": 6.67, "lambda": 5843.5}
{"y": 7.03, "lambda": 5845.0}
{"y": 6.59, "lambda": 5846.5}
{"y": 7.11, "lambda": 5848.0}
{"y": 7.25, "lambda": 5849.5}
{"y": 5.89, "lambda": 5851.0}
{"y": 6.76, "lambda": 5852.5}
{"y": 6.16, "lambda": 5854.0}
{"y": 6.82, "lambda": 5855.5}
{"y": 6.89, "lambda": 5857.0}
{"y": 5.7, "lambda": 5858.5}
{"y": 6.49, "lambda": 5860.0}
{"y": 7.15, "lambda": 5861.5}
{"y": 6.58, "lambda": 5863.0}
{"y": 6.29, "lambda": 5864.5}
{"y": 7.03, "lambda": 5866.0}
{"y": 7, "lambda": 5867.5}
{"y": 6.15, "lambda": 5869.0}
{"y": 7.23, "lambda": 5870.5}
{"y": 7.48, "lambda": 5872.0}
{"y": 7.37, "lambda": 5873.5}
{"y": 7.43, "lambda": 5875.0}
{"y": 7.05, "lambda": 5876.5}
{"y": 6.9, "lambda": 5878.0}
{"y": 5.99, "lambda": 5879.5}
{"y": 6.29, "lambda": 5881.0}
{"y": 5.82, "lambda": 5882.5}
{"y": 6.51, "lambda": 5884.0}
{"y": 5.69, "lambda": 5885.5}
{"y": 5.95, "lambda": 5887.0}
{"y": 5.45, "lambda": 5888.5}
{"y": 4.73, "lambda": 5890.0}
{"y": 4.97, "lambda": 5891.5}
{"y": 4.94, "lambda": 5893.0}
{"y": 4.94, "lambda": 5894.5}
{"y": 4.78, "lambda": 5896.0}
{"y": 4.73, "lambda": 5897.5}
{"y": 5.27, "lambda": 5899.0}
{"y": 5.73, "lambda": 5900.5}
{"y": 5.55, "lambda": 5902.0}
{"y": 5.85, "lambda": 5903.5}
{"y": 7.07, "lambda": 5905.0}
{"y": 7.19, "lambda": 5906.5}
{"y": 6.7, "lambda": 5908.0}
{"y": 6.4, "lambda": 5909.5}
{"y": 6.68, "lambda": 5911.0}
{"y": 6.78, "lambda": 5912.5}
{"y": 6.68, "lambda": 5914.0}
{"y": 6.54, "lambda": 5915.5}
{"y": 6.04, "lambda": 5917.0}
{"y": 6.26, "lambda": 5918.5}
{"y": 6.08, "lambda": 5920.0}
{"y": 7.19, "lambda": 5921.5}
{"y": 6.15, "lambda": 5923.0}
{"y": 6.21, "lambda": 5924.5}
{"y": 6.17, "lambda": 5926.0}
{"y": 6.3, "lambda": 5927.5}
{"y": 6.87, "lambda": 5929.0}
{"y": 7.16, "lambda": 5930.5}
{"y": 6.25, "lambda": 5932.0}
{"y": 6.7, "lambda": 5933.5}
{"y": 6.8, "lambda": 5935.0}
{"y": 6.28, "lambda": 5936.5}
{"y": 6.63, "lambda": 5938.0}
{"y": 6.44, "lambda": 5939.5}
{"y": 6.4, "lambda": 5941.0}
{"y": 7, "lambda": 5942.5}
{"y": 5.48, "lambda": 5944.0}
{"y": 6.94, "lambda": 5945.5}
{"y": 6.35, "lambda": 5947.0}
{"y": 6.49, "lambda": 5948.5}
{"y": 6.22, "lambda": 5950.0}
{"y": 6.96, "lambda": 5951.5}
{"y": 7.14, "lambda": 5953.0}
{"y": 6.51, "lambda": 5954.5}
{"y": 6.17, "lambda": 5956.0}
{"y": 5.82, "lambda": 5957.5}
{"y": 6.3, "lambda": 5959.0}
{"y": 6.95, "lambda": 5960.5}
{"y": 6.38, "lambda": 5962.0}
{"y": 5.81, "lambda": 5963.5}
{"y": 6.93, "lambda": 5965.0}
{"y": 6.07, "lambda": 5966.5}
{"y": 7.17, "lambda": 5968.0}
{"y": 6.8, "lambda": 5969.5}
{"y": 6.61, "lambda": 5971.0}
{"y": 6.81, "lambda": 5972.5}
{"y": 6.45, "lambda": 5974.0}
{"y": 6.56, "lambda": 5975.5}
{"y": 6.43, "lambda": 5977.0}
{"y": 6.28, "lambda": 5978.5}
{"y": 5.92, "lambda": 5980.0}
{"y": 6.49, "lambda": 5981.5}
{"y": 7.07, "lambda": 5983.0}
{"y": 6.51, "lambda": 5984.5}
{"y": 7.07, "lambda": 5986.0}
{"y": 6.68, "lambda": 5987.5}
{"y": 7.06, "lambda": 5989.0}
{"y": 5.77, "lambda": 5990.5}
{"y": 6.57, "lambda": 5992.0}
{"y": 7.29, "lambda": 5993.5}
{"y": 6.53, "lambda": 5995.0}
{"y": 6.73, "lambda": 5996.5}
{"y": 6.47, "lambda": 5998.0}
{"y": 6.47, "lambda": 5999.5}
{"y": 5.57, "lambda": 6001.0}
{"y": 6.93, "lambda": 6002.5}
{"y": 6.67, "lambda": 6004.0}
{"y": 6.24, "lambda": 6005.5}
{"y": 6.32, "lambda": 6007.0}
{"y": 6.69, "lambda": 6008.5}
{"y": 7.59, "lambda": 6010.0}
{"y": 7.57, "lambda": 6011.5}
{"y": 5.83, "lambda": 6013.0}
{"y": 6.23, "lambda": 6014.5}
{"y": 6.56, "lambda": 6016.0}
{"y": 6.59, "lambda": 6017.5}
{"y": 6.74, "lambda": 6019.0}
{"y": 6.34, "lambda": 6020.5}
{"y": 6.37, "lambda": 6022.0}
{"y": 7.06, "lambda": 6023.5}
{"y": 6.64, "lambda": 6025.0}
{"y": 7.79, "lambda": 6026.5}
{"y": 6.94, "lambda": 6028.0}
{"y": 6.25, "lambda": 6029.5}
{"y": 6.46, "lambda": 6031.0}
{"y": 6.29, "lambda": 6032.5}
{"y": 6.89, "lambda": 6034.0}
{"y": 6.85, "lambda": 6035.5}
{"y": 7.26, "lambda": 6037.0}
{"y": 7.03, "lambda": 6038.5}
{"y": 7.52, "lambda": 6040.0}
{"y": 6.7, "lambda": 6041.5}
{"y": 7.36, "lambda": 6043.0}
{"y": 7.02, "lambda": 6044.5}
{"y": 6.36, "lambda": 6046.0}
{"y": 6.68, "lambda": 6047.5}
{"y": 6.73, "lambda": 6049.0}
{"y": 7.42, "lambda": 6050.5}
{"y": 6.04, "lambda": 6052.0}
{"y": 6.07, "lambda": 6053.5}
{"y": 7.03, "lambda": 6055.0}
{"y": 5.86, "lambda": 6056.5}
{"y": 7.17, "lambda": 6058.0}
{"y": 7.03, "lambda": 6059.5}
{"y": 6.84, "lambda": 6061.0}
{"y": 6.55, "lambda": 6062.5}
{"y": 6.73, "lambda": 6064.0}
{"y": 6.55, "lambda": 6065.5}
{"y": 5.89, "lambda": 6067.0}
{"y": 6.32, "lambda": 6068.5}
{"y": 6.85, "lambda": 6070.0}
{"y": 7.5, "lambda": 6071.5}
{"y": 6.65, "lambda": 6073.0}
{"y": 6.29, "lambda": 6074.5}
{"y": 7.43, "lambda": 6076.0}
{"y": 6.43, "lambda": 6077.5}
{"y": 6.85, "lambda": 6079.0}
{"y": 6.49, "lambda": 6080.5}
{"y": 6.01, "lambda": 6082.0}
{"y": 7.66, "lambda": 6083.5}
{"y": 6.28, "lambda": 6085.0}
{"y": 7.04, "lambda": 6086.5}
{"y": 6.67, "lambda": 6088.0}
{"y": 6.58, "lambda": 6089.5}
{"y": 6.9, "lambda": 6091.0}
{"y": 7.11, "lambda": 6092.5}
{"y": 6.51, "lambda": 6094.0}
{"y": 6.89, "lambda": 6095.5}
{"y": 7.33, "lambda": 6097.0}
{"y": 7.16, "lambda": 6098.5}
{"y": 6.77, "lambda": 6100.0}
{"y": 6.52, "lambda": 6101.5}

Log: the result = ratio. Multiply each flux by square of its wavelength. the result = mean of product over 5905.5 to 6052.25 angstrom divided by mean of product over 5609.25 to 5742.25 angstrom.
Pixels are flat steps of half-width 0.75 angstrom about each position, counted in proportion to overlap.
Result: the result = 1.11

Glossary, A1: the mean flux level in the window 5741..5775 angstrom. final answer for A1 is 6.66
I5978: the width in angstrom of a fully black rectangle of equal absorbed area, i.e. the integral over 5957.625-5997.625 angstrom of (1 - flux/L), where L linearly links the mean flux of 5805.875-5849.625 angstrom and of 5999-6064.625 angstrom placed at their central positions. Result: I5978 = 1.3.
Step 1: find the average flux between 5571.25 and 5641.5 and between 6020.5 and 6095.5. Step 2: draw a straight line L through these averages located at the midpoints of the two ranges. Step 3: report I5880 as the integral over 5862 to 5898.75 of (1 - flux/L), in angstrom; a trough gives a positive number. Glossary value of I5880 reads 2.7 angstrom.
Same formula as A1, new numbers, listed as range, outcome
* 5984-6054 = 6.7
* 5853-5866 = 6.54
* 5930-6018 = 6.55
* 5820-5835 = 7.08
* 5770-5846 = 6.82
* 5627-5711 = 6.48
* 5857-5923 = 6.25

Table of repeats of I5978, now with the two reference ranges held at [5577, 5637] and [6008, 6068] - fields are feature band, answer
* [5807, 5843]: -2.6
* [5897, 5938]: 1.6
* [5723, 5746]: -1.7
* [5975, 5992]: 0.4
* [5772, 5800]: -0.1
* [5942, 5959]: 0.6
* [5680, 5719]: -0.7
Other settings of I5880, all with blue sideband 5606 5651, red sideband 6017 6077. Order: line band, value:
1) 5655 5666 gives 0.4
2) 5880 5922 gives 4.3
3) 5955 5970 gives 0.6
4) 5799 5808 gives -0.4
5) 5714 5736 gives -1.8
